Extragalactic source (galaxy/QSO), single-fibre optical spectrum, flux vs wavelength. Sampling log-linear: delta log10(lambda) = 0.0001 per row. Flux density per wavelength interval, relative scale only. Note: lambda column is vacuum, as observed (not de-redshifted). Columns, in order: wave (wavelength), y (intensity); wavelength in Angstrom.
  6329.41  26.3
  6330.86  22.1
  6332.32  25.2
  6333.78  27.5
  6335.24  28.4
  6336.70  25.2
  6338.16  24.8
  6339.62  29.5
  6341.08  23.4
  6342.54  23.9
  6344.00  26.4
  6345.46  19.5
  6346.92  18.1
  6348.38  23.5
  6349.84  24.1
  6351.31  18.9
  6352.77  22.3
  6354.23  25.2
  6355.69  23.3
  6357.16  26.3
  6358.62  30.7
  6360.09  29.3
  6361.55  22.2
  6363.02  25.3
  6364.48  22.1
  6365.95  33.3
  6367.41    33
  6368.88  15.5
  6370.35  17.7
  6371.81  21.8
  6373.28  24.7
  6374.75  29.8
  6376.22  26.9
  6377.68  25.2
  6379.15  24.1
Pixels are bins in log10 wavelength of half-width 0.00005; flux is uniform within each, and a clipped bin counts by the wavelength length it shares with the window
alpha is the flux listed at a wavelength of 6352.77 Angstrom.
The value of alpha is 22.3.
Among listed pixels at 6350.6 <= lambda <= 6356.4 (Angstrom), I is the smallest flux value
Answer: 18.9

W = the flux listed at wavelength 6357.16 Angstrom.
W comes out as 26.3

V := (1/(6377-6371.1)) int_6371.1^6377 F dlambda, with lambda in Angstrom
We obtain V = 25.8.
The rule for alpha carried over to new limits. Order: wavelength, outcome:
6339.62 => 29.5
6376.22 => 26.9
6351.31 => 18.9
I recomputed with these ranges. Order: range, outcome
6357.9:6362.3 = 22.2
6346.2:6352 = 18.1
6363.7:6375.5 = 15.5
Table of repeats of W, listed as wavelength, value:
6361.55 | 22.2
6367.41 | 33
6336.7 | 25.2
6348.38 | 23.5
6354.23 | 25.2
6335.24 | 28.4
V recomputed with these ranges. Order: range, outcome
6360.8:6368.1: 27.2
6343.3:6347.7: 21.3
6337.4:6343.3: 25.4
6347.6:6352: 22.1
